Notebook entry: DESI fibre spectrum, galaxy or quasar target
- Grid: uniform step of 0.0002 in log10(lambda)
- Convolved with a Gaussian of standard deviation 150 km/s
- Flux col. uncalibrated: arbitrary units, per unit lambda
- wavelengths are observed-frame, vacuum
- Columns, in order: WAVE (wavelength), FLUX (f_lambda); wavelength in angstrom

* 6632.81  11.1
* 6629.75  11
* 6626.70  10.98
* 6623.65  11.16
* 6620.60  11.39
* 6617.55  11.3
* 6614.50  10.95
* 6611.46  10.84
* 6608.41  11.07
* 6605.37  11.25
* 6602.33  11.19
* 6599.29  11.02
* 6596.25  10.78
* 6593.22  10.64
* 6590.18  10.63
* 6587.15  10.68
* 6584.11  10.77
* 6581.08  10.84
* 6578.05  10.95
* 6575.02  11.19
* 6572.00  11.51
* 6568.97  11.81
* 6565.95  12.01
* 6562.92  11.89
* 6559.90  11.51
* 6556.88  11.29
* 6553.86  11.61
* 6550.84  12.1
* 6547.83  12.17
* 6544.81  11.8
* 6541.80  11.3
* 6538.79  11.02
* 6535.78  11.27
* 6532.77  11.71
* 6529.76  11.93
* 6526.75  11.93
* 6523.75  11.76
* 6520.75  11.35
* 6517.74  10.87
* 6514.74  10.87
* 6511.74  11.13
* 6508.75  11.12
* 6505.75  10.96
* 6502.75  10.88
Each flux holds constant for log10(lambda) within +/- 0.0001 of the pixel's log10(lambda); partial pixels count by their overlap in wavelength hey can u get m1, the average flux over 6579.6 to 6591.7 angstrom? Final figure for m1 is 10.7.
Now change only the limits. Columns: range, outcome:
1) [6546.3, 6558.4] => 11.8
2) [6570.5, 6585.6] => 11.1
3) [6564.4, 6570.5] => 11.9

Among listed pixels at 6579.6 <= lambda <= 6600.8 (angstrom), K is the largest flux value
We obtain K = 11.02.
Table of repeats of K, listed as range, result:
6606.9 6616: 11.07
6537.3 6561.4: 12.17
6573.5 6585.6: 11.19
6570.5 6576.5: 11.51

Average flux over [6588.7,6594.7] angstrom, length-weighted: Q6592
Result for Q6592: 10.6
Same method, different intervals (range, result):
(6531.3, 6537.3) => 11.5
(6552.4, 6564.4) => 11.6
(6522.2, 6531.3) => 11.9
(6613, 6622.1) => 11.2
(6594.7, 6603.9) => 11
